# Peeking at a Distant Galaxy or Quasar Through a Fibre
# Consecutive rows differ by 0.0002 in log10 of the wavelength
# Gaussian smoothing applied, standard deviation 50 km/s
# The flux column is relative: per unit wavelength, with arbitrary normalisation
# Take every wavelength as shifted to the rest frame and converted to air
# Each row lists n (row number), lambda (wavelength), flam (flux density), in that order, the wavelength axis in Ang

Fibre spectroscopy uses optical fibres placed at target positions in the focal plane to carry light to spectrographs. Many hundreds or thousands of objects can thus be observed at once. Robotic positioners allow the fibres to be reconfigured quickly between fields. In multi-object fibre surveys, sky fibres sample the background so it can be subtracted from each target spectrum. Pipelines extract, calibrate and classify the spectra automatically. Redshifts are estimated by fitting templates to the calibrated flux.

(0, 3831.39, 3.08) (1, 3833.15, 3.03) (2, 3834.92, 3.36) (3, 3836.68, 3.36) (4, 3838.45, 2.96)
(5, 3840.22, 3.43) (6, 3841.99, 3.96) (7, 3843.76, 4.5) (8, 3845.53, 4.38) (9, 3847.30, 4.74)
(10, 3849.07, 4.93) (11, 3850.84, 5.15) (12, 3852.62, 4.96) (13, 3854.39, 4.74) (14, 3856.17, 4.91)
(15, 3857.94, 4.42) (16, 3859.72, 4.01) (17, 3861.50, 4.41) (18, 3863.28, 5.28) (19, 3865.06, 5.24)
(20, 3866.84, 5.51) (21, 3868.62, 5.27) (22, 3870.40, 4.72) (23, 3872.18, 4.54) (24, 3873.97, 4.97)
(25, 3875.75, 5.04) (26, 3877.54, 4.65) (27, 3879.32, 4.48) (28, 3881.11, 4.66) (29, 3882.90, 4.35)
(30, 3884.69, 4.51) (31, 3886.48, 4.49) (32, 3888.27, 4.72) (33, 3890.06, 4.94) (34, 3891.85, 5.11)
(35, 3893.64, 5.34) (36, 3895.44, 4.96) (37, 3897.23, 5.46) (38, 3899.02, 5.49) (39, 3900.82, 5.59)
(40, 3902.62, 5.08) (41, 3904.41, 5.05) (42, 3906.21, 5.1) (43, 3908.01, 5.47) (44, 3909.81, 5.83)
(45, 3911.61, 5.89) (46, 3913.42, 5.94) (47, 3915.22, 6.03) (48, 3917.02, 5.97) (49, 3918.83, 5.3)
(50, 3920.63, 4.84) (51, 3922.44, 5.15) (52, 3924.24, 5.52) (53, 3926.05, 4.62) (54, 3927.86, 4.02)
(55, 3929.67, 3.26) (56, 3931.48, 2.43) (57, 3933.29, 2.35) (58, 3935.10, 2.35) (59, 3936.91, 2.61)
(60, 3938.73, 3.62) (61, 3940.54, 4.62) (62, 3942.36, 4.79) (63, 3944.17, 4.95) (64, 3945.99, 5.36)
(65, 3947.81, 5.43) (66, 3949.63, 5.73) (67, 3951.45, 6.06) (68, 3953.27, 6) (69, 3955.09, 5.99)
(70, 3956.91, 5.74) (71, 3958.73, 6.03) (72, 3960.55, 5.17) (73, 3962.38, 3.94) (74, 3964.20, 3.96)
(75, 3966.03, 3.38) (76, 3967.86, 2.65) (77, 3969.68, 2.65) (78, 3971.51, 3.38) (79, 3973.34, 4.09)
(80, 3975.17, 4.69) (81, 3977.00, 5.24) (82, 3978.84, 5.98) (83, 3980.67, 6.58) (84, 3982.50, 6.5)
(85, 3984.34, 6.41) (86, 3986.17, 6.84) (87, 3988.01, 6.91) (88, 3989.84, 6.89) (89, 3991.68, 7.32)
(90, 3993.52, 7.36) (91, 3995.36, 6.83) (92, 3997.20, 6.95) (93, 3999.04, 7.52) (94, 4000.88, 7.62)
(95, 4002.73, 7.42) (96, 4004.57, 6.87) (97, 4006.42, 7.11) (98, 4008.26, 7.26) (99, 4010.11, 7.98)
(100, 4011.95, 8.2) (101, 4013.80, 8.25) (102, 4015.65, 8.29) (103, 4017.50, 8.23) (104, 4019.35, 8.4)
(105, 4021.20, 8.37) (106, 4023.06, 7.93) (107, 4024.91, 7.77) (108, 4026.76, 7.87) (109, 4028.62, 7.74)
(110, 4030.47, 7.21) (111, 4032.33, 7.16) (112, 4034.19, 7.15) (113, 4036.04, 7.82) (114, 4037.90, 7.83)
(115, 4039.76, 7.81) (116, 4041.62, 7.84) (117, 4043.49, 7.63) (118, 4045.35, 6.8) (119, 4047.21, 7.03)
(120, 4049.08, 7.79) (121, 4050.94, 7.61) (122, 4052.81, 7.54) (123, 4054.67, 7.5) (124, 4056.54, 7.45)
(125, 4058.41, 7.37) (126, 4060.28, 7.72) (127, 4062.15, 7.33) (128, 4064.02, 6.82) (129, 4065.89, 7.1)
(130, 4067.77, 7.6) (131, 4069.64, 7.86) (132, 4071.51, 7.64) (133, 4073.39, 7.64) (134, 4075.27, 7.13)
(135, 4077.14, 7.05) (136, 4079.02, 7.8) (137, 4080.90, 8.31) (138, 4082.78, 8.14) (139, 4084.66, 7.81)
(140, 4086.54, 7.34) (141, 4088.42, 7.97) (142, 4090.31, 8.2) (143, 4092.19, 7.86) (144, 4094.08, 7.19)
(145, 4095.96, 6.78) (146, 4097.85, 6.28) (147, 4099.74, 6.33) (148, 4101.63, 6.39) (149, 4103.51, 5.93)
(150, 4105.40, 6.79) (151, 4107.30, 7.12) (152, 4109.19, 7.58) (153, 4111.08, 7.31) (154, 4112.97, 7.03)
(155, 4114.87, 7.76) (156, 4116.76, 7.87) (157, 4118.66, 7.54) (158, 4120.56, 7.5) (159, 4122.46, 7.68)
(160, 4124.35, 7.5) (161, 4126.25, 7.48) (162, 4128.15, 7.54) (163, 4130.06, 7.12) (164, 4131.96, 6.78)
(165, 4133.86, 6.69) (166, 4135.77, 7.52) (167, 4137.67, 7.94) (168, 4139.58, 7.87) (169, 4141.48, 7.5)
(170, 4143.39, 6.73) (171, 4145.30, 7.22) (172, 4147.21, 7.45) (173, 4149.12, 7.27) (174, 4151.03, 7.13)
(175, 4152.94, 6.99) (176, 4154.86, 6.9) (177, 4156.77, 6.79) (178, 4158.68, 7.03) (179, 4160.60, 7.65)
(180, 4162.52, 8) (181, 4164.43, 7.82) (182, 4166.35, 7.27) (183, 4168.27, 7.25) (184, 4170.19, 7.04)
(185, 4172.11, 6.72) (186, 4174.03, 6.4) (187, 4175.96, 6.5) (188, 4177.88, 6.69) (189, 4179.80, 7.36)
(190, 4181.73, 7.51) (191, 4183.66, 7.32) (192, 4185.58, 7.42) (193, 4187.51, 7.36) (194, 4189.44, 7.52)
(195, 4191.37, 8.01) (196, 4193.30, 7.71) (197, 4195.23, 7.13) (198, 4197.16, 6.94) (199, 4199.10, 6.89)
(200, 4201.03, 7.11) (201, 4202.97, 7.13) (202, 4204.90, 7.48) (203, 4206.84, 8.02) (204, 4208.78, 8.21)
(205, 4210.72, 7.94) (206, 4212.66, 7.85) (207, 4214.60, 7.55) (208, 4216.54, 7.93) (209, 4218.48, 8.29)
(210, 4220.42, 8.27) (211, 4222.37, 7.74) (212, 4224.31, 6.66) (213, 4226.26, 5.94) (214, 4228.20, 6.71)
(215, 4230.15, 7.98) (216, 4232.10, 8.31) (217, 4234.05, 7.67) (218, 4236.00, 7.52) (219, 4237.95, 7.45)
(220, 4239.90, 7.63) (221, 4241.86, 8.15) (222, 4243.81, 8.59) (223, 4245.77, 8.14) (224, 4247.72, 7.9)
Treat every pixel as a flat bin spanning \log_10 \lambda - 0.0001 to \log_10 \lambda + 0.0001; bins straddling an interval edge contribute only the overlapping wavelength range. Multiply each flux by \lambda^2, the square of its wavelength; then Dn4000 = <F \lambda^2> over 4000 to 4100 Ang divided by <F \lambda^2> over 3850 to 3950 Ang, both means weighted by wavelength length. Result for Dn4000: 1.7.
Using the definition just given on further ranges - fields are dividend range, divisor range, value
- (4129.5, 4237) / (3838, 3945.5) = 1.81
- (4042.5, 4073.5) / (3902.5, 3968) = 1.65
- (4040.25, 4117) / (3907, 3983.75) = 1.65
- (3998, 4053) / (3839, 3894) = 1.77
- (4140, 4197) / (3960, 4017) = 1.28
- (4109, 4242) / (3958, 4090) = 1.14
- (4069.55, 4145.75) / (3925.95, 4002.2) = 1.53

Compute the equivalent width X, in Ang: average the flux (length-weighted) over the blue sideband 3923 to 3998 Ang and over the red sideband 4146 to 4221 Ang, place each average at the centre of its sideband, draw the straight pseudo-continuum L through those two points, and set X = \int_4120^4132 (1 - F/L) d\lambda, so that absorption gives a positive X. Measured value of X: -1.1 Ang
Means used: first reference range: 5.01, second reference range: 7.38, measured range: 7.41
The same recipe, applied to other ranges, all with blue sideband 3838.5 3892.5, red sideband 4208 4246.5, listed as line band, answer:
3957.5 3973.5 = 4.5 Ang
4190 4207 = 0.3 Ang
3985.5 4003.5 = -4.4 Ang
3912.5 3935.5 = 2.9 Ang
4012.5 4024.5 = -4.6 Ang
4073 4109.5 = -3.9 Ang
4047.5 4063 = -3.1 Ang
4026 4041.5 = -3.8 Ang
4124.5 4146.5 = -1.2 Ang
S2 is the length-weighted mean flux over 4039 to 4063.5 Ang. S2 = 7.48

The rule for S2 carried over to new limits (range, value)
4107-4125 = 7.51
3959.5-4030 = 6.5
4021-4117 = 7.43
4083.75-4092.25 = 7.83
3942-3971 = 4.84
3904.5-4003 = 5.23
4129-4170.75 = 7.27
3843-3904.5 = 4.87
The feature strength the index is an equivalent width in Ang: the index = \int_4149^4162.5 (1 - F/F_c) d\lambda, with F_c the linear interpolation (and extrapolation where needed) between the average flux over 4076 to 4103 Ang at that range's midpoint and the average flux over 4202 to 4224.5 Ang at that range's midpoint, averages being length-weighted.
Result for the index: 0.8 Ang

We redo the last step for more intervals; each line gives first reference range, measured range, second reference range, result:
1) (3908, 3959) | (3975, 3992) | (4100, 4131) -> -2.6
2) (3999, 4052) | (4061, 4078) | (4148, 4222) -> 0.5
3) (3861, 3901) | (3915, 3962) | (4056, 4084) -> 8.1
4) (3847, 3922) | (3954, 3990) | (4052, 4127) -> 5.6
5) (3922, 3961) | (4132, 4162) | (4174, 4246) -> -1.8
